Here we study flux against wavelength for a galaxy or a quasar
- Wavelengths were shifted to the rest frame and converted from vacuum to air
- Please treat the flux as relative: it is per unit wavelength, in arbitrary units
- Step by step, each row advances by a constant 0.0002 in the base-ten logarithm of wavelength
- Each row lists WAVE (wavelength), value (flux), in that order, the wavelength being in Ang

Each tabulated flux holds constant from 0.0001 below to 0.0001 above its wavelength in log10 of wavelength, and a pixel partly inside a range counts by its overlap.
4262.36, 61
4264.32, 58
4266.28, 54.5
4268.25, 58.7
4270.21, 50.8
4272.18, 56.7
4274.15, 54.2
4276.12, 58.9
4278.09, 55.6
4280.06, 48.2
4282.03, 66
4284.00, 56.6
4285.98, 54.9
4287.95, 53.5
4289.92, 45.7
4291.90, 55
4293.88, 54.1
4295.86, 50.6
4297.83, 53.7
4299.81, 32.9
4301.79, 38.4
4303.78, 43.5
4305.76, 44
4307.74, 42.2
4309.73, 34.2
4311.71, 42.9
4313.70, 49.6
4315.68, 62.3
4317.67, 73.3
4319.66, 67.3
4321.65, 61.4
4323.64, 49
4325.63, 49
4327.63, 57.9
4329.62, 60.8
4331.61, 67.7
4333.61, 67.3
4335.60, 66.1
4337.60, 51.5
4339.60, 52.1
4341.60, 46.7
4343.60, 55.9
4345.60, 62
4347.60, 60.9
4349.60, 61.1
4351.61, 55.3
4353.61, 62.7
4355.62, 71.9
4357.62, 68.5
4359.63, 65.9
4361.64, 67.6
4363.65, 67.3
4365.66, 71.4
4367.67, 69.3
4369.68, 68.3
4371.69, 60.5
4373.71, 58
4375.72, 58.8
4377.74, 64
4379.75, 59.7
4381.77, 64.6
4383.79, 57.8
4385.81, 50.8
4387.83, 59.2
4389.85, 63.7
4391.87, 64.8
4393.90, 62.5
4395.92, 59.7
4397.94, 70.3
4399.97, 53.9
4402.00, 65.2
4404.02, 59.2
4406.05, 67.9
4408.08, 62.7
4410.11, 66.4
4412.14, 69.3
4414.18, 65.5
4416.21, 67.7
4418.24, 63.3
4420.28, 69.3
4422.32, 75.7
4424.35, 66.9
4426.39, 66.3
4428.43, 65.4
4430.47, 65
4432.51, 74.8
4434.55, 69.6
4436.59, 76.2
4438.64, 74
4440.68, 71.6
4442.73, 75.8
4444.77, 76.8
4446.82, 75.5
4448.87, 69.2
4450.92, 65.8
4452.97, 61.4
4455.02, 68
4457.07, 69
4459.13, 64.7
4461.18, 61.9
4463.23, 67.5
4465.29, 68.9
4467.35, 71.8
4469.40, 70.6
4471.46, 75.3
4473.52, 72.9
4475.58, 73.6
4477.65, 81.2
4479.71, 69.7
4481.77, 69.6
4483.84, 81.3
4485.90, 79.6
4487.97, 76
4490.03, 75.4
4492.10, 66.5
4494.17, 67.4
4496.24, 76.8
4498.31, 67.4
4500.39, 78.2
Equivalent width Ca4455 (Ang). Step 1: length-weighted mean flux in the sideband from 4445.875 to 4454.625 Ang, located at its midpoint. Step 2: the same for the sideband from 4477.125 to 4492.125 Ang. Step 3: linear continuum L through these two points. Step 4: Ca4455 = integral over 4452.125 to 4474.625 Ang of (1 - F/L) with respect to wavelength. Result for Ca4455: 0.74 Ang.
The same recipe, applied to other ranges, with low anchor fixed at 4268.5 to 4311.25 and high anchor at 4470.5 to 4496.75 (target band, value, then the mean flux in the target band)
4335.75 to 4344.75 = 0.5 Ang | 53.1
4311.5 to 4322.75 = -1.5 Ang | 60.5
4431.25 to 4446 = -1.2 Ang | 74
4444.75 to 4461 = 0.6 Ang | 67.9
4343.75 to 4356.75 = -1.0 Ang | 62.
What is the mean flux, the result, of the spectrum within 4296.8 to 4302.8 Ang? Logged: 41.7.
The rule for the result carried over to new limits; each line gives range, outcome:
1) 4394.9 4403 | 62.3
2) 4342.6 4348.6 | 59.6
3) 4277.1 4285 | 56.6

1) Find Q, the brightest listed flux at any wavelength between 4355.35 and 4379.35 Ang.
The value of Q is 71.9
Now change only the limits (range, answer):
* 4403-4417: 69.3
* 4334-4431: 75.7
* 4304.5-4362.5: 73.3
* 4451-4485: 81.3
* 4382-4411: 70.3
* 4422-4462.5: 76.8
